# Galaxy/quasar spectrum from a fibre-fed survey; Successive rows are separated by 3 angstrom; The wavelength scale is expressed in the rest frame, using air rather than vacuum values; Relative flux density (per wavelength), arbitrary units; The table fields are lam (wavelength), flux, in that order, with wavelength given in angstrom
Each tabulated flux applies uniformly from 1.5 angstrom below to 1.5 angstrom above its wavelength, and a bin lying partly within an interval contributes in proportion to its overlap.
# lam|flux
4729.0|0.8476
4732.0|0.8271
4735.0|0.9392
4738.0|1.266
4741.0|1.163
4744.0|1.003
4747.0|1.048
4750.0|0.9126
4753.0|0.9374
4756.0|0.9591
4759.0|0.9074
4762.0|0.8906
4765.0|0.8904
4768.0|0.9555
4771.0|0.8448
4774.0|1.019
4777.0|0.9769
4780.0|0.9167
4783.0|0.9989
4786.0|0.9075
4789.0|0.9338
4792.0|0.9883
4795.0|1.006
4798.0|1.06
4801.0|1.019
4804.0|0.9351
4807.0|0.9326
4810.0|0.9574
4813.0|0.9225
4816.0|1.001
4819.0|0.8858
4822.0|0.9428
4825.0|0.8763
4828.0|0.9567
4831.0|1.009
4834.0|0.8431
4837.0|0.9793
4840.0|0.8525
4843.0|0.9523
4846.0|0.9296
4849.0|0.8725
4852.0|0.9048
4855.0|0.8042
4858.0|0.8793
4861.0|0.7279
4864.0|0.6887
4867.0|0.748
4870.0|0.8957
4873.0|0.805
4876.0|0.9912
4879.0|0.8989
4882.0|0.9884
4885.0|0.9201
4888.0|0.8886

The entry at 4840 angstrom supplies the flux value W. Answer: 0.8525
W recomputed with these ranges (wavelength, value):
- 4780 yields 0.9167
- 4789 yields 0.9338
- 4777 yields 0.9769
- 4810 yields 0.9574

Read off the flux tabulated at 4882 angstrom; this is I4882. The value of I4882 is 0.9884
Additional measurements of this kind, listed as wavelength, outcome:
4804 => 0.9351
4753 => 0.9374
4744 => 1.003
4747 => 1.048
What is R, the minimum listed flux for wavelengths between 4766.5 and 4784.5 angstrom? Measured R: 0.8448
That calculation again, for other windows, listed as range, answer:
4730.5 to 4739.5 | 0.8271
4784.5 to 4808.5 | 0.9075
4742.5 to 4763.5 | 0.8906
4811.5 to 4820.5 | 0.8858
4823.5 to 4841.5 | 0.8431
